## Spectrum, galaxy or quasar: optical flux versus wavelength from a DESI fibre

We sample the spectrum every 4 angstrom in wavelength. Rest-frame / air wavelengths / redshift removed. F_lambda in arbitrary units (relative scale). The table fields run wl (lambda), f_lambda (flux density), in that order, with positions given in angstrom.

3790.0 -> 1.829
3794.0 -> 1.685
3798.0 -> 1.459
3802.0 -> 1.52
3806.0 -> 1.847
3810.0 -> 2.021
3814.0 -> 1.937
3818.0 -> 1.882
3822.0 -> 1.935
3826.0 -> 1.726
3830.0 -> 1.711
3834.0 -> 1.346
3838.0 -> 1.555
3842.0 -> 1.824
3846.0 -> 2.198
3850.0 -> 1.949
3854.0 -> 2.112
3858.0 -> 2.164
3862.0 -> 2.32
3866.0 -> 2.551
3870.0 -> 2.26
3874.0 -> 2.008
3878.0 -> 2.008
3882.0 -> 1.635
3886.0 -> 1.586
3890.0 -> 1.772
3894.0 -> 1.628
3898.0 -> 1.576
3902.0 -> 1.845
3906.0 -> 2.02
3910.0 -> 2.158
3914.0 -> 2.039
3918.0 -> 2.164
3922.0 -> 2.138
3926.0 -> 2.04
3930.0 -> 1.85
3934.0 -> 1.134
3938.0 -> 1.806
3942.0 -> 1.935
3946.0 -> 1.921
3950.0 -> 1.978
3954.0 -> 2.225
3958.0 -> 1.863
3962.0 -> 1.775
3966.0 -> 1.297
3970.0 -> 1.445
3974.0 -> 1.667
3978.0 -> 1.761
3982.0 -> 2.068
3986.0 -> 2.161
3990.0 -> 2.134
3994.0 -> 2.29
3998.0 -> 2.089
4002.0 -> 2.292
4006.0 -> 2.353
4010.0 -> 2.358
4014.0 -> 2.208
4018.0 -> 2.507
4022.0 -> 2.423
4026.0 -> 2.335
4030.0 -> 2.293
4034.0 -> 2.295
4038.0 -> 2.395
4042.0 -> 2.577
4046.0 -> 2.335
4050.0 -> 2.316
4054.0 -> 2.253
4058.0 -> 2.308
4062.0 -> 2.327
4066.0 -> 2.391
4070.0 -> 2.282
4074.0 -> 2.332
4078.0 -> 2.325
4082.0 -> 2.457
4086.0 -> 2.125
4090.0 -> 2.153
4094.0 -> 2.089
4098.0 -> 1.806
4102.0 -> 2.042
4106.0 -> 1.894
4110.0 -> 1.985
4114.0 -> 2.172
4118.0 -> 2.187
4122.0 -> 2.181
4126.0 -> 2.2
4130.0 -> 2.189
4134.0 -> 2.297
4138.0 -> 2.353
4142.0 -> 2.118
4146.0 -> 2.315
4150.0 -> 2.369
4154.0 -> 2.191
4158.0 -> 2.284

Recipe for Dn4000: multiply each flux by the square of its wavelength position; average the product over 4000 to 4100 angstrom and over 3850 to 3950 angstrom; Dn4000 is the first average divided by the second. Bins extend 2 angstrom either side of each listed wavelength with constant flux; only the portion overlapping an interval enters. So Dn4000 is 1.28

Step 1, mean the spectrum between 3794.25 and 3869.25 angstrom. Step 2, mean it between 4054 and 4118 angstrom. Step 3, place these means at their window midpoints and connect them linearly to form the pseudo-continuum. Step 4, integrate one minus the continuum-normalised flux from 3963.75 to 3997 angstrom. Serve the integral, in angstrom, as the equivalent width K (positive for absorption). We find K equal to 3.3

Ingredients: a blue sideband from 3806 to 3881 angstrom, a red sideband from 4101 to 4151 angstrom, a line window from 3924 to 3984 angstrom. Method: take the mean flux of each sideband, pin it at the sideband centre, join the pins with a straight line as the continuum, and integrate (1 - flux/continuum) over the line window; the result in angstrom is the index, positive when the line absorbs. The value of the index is 7.7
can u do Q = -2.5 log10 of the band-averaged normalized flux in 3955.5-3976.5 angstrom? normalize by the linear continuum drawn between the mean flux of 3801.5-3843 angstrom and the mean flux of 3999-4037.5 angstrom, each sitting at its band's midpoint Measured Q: 0.32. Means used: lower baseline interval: 1.76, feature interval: 1.63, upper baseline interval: 2.34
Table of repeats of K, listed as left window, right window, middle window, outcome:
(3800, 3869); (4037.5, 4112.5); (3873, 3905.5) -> 3.8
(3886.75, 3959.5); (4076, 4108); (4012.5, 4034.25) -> -3.5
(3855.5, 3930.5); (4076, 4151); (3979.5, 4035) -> -4.9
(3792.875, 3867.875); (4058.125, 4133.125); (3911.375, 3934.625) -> 0.5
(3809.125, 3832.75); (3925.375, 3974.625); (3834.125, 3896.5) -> -4.6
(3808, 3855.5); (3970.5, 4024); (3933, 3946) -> 2.2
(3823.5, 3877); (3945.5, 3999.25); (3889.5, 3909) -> 1.6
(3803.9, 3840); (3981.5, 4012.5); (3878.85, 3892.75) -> 1.8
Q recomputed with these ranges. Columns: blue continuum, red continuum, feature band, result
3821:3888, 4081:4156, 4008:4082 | -0.124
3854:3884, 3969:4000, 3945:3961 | 0.014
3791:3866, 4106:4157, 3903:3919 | -0.065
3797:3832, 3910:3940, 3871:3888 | 0.011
